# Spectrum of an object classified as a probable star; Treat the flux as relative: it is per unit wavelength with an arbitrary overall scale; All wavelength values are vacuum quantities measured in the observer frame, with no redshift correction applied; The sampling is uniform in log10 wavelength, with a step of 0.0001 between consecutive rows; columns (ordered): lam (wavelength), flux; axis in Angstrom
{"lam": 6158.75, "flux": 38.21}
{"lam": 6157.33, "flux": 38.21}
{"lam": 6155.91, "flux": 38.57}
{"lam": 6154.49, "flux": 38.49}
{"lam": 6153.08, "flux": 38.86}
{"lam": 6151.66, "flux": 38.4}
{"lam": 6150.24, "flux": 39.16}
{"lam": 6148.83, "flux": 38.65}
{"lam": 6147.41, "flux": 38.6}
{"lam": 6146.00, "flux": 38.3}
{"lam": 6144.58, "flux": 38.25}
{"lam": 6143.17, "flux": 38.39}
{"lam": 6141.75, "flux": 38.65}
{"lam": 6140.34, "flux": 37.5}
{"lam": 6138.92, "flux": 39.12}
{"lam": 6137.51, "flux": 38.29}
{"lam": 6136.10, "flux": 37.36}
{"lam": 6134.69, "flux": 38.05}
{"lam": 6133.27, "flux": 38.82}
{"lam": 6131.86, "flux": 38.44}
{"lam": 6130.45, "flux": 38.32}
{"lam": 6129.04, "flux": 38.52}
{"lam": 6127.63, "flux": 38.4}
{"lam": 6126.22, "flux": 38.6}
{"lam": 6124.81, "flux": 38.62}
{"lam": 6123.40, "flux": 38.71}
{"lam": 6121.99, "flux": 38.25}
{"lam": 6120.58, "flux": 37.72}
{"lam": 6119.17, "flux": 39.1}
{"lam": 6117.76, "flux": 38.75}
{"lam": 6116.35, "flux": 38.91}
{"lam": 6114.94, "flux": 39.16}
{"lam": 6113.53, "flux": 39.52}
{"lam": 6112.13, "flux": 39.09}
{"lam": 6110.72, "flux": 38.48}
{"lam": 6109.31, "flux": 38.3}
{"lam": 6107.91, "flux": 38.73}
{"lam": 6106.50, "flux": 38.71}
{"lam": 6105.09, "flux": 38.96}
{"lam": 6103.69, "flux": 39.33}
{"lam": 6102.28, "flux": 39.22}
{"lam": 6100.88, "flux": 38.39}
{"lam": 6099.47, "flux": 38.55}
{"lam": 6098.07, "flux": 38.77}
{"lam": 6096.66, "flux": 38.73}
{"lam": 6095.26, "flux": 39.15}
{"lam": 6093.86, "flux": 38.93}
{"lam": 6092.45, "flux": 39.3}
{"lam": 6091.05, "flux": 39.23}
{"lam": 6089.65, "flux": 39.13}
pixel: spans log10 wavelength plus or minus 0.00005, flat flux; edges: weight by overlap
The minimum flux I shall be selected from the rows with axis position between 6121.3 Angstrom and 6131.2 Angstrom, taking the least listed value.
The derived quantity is 38.25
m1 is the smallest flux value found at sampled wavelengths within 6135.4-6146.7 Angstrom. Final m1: 37.36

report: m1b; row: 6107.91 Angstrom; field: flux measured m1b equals 38.73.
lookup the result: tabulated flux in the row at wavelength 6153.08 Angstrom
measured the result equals 38.86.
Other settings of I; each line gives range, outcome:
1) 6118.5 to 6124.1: 37.72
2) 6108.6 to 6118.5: 38.3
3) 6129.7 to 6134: 38.32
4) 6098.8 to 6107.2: 38.39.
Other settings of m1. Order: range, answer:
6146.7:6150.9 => 38.6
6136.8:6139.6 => 38.29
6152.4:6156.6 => 38.49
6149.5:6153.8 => 38.4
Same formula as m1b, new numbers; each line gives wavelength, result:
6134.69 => 38.05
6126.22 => 38.6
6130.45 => 38.32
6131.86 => 38.44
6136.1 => 37.36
